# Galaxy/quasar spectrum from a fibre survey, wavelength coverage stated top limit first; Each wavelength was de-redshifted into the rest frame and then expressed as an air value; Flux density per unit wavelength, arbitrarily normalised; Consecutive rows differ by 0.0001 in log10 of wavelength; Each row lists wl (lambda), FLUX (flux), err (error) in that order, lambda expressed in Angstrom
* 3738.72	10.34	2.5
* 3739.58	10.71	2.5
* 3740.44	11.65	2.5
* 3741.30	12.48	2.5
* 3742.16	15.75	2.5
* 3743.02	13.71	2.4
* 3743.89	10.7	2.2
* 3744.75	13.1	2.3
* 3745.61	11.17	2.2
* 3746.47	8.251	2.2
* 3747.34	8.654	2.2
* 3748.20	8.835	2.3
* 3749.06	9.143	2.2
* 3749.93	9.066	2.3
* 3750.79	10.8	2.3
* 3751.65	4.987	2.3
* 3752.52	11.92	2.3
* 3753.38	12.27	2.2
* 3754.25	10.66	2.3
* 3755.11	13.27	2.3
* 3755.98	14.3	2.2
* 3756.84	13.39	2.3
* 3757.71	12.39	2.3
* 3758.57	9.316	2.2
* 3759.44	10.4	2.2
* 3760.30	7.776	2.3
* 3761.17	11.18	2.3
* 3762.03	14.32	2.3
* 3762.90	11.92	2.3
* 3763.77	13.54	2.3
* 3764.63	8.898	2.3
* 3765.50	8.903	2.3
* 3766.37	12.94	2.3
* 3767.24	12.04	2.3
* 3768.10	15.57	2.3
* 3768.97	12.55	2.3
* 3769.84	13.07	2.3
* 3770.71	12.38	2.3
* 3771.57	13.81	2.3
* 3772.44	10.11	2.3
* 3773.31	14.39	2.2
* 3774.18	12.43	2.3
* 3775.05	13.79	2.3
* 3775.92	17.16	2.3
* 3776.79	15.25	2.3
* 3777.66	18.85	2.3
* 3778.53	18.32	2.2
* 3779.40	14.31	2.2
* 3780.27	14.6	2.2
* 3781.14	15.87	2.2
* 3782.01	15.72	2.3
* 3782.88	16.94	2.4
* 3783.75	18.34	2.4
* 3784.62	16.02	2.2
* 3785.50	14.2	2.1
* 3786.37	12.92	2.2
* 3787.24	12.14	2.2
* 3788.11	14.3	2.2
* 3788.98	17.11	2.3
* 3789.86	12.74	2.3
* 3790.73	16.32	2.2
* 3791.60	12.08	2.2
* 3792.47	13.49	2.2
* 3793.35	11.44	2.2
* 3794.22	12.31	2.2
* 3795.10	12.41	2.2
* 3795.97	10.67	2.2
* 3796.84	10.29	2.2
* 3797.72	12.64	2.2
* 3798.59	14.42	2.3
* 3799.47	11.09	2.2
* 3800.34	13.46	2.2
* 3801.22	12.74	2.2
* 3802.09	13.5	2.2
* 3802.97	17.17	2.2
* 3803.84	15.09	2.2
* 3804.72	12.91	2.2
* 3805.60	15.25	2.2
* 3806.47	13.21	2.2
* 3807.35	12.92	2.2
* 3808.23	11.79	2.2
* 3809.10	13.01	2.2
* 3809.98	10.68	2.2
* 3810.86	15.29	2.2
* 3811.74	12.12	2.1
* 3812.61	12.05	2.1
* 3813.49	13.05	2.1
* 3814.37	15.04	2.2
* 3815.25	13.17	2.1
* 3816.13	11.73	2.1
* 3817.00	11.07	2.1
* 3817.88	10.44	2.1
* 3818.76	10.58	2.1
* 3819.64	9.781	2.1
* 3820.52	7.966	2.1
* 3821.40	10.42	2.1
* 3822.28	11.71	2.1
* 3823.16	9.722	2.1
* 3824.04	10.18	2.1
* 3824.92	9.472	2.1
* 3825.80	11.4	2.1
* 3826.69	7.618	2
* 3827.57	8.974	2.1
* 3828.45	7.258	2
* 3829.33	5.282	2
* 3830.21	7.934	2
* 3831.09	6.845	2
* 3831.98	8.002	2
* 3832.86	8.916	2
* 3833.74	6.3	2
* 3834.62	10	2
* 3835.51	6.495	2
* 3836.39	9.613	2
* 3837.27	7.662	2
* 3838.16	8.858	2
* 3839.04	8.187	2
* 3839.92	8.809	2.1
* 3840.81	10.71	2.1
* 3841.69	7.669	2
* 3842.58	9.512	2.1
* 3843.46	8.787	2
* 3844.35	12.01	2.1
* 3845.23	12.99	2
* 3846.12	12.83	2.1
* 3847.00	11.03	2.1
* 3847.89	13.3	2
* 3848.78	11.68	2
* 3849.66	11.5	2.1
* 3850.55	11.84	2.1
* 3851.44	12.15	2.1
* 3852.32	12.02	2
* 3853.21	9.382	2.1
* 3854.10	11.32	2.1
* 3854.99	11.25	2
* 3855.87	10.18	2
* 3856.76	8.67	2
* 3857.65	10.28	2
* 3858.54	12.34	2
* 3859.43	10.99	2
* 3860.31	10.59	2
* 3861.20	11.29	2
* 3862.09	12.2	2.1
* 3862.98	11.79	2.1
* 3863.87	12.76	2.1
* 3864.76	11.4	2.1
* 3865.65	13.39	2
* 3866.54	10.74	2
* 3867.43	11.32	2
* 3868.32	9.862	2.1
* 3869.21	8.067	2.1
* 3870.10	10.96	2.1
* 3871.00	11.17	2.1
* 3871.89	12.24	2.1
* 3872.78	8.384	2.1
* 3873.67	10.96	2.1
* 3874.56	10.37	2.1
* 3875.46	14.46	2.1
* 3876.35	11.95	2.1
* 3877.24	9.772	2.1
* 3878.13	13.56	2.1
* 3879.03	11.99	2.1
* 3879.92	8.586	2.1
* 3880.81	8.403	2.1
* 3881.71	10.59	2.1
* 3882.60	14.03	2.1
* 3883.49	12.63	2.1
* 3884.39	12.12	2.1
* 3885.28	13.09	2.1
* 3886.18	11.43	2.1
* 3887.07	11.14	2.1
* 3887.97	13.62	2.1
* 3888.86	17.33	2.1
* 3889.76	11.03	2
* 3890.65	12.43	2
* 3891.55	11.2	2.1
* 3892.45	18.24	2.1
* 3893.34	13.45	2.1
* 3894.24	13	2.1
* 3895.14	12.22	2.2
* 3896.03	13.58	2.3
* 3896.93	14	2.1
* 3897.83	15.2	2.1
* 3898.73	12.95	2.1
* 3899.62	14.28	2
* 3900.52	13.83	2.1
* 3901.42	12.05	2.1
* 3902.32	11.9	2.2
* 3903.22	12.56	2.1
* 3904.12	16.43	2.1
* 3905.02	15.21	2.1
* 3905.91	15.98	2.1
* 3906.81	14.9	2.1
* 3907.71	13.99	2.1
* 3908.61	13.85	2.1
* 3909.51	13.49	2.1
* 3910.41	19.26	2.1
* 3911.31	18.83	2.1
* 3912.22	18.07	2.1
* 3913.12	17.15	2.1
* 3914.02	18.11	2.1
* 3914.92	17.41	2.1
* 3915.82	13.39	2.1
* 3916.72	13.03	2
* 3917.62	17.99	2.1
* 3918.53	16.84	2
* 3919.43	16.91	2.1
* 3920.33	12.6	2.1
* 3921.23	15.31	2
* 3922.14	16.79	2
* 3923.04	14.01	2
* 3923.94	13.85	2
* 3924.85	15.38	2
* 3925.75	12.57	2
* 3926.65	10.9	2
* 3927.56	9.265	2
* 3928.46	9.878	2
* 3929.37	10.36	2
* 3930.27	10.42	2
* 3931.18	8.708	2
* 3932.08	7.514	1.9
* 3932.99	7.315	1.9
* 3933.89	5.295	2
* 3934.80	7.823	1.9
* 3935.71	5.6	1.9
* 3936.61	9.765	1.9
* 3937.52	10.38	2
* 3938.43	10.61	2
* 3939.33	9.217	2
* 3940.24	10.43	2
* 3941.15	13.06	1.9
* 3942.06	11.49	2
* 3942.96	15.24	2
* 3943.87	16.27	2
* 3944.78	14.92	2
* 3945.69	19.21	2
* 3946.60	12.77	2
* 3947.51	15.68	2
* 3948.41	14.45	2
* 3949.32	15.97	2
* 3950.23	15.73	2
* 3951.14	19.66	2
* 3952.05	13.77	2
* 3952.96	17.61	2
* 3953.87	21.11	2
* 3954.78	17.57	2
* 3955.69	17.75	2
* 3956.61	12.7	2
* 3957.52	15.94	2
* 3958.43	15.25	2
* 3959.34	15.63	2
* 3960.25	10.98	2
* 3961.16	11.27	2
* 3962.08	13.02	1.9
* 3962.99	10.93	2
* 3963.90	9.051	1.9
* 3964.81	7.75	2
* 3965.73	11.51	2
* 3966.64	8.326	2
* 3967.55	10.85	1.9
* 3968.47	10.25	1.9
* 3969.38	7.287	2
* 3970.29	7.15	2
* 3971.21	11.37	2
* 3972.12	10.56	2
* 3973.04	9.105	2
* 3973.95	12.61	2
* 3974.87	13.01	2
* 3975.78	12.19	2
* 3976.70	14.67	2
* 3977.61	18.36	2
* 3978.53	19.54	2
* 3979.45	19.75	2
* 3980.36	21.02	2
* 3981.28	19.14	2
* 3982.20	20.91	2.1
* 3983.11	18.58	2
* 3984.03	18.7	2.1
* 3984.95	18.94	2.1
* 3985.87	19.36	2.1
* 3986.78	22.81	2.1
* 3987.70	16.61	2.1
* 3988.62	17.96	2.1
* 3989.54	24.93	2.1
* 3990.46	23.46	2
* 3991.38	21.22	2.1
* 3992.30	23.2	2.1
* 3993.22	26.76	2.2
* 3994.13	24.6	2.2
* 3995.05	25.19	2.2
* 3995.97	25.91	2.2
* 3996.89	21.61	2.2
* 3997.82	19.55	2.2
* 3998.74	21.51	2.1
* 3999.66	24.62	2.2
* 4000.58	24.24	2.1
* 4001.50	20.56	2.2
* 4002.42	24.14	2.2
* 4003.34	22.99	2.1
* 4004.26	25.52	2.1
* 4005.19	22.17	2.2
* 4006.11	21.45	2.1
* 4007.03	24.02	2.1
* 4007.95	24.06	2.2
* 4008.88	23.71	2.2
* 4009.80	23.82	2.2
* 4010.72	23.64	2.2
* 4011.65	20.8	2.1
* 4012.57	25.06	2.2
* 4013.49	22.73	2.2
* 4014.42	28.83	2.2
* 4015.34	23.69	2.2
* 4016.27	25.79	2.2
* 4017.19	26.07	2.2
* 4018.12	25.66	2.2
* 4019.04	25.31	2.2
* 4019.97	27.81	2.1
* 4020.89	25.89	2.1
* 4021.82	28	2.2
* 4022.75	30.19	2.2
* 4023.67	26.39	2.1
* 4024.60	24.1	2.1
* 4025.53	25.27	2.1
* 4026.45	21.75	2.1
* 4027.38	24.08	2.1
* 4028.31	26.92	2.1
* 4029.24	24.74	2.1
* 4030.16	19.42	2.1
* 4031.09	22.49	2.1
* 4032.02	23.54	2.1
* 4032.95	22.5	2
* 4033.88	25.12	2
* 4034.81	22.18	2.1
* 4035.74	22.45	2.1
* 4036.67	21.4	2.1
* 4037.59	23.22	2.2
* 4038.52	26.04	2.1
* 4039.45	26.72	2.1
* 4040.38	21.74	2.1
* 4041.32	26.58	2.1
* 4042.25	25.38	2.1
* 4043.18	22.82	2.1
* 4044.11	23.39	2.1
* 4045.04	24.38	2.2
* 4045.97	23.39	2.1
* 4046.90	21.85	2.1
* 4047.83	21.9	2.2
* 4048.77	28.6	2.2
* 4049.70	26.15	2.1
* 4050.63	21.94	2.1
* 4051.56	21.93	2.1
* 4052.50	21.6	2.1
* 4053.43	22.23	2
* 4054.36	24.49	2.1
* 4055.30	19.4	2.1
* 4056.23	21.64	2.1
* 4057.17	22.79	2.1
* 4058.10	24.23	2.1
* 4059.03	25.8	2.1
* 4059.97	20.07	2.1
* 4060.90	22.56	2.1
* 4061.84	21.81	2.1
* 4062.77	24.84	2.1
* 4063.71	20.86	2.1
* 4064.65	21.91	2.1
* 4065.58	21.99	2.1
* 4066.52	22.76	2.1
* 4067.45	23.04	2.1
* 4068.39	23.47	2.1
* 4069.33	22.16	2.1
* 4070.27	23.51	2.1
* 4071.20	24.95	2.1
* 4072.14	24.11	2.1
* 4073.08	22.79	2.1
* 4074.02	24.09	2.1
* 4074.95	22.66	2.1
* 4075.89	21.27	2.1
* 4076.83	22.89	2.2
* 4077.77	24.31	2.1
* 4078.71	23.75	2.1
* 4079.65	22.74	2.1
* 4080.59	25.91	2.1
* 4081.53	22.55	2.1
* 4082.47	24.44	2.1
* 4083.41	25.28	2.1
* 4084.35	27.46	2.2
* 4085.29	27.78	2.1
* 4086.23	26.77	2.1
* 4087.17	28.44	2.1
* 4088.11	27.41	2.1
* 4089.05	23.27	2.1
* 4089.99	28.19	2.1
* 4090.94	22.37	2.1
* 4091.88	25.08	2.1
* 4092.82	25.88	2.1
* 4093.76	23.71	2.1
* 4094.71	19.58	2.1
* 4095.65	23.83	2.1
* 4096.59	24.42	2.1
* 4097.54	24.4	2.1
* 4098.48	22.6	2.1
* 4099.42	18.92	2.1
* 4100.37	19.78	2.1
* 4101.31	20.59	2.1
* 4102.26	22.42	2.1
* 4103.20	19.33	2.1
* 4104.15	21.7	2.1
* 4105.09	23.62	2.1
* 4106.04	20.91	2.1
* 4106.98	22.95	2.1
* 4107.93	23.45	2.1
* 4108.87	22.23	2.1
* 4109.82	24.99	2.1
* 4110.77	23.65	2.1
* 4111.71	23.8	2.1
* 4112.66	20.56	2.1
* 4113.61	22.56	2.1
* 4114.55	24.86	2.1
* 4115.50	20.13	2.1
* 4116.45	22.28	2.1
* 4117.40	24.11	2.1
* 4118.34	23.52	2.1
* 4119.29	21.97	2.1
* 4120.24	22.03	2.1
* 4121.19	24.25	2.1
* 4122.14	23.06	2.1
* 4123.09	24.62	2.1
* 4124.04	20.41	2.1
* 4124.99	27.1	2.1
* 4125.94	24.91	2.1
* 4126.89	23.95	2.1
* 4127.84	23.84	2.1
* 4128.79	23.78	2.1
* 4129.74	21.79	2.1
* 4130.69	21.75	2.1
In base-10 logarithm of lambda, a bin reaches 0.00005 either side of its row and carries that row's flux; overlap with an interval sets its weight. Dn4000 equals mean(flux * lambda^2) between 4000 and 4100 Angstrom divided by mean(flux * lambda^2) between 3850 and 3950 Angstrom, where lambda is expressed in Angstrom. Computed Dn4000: 2.0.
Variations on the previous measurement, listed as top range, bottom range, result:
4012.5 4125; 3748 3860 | 2.30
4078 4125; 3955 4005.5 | 1.44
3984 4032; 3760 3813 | 1.96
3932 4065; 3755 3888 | 1.82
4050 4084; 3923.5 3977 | 2.00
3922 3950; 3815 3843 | 1.37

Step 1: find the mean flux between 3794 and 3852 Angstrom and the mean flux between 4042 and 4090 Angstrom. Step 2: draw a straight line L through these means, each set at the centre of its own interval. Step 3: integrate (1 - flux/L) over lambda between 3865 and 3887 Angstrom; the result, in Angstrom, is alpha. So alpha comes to 4.0 Angstrom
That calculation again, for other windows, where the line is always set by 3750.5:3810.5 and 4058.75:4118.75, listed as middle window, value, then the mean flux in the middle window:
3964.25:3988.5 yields 6.20 Angstrom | 14.7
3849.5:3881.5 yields 9.83 Angstrom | 11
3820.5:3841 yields 8.49 Angstrom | 8.67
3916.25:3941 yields 8.99 Angstrom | 11.5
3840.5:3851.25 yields 2.90 Angstrom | 11.2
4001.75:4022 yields -3.61 Angstrom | 24.5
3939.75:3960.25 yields 3.63 Angstrom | 15.4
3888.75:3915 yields 3.85 Angstrom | 14.7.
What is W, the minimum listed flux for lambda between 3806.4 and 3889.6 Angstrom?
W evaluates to 5.282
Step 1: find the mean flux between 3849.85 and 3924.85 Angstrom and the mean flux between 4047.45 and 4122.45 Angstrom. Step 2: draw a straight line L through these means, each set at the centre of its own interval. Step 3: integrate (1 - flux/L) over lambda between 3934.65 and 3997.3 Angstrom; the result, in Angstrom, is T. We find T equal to 6.3 Angstrom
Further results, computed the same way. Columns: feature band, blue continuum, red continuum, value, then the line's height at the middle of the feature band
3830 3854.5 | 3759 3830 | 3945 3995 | 6.7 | 13.6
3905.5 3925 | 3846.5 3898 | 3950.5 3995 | -3.1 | 13.6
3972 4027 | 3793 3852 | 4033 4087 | -4.4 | 20.4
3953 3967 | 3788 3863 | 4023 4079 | 3.8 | 18.4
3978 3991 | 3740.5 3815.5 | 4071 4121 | -0.2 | 19.7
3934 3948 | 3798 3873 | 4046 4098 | 3.9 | 16.6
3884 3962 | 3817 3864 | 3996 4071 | 9.8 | 15.8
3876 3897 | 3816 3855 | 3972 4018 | 1.6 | 13.5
